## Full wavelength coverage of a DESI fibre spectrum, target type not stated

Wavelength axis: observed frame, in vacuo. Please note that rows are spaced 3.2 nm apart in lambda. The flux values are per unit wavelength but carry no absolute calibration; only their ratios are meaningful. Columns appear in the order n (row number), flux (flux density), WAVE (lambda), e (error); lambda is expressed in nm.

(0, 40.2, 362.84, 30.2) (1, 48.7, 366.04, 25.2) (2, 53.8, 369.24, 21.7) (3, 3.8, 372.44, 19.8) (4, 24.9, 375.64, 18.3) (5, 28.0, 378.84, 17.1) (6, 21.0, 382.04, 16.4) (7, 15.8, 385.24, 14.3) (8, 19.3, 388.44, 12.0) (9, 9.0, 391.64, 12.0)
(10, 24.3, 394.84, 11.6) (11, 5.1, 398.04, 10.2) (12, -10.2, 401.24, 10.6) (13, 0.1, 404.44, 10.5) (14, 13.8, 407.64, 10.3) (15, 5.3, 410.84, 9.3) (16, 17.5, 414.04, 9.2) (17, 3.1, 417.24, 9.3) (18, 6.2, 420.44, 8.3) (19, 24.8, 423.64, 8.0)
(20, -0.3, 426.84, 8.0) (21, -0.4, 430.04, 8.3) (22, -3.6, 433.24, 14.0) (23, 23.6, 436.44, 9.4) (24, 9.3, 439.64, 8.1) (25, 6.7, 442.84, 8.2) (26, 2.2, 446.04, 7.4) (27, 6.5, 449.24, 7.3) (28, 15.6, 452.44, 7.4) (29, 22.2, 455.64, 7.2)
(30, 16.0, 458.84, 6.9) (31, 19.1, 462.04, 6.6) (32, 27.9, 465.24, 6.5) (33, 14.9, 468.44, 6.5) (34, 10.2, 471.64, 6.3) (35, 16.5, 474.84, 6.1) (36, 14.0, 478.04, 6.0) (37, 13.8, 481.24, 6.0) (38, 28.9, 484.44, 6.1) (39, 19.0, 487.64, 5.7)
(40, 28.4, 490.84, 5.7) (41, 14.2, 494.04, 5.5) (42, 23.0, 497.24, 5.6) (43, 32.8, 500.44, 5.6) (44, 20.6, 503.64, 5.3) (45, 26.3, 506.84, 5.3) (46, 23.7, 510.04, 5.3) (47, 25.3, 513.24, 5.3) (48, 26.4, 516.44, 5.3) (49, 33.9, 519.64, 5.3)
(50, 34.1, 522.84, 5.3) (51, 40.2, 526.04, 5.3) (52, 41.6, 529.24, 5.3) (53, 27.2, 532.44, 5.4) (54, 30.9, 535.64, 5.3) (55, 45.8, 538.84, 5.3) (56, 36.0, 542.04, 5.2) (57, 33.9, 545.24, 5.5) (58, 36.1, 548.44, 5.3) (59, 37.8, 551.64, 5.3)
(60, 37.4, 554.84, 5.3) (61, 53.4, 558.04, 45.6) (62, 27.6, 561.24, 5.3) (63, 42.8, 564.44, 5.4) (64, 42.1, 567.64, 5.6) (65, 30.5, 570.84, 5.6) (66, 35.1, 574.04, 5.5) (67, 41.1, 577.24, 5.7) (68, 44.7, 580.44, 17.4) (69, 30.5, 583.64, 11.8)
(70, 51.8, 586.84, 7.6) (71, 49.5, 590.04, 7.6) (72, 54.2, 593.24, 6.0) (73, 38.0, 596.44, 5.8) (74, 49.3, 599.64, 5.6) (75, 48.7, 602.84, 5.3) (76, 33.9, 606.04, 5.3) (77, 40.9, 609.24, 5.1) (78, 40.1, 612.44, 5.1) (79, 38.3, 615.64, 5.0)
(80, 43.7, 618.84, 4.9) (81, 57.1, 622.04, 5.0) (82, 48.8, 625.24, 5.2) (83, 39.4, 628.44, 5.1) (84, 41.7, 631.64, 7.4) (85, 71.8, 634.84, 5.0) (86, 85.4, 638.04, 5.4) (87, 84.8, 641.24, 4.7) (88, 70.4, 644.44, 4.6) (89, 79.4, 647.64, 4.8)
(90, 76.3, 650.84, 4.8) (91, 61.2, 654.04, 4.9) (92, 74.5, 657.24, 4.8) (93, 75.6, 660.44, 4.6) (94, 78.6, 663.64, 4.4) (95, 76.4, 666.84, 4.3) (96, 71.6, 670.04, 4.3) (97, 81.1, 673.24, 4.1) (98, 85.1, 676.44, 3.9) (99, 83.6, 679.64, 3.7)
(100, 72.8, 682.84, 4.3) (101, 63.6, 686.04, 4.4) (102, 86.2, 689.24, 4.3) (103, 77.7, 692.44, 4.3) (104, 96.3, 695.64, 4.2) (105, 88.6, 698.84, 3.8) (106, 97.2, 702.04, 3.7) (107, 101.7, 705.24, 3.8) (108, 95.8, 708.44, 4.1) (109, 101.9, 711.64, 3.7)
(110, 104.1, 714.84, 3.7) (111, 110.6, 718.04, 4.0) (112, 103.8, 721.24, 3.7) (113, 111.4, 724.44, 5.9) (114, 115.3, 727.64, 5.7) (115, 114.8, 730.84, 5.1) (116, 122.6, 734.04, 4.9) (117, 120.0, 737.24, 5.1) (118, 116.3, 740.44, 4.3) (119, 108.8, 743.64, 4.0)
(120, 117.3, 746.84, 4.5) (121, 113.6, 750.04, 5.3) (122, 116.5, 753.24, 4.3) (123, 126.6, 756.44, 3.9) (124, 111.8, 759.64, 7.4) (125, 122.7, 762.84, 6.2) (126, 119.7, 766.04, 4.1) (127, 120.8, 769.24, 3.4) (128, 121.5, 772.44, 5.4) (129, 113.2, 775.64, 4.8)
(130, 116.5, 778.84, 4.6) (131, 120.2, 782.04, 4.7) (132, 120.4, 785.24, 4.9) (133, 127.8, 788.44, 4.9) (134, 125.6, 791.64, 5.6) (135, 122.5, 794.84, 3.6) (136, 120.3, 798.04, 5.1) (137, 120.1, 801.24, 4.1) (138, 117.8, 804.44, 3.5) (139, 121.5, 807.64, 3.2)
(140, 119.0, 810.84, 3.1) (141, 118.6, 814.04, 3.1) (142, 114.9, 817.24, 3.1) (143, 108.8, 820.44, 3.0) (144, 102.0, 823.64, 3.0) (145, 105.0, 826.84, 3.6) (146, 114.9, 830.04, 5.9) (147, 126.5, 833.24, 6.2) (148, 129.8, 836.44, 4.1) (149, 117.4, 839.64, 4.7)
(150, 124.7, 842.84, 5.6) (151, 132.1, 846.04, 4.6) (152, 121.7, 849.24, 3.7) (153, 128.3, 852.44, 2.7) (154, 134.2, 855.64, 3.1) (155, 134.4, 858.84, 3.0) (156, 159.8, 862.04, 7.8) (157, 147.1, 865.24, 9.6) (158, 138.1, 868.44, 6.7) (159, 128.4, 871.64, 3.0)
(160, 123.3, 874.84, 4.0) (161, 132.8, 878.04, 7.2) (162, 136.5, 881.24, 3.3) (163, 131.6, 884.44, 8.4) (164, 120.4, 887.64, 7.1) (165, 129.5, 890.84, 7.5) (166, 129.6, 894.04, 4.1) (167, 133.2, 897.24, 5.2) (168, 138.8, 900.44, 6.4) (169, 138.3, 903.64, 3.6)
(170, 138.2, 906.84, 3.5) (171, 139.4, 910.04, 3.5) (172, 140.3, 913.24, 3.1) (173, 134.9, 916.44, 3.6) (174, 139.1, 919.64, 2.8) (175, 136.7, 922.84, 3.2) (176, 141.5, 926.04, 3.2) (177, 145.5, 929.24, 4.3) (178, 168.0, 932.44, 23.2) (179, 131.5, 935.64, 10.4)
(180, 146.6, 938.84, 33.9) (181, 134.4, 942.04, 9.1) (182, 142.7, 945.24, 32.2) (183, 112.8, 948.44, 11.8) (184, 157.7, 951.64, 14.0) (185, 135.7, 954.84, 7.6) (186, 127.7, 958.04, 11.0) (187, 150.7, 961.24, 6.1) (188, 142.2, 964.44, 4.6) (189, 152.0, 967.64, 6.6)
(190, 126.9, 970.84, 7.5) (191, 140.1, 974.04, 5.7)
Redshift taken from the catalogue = 0.59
